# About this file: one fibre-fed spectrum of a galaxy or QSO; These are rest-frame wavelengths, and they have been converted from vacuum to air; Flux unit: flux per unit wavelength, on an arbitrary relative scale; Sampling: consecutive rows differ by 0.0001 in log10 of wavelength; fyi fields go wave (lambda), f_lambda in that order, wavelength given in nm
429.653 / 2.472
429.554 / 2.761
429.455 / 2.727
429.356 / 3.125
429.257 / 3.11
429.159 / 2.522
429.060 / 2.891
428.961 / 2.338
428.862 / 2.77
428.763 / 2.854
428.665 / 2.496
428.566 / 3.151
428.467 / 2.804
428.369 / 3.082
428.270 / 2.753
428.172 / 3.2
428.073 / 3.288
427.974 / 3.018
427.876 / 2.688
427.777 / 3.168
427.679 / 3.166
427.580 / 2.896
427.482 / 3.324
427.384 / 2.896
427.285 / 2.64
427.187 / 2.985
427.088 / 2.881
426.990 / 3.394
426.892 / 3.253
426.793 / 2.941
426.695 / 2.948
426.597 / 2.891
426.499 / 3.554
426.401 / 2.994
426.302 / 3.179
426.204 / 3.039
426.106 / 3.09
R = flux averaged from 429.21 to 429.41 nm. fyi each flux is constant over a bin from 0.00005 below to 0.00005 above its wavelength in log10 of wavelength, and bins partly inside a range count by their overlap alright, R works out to 3.1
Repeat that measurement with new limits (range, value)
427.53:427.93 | 2.98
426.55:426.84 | 2.93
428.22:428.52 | 2.89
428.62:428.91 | 2.71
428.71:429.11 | 2.71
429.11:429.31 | 2.83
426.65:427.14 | 3.08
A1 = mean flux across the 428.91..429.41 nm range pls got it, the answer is 2.8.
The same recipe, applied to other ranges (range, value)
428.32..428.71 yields 2.89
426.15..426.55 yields 3.19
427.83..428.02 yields 2.86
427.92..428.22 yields 3.16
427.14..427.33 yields 2.82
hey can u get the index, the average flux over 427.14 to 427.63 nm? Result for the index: 2.95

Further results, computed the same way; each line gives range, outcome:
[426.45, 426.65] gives 3.23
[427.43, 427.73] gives 3.13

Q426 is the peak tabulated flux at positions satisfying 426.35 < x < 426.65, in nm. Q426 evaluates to 3.554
